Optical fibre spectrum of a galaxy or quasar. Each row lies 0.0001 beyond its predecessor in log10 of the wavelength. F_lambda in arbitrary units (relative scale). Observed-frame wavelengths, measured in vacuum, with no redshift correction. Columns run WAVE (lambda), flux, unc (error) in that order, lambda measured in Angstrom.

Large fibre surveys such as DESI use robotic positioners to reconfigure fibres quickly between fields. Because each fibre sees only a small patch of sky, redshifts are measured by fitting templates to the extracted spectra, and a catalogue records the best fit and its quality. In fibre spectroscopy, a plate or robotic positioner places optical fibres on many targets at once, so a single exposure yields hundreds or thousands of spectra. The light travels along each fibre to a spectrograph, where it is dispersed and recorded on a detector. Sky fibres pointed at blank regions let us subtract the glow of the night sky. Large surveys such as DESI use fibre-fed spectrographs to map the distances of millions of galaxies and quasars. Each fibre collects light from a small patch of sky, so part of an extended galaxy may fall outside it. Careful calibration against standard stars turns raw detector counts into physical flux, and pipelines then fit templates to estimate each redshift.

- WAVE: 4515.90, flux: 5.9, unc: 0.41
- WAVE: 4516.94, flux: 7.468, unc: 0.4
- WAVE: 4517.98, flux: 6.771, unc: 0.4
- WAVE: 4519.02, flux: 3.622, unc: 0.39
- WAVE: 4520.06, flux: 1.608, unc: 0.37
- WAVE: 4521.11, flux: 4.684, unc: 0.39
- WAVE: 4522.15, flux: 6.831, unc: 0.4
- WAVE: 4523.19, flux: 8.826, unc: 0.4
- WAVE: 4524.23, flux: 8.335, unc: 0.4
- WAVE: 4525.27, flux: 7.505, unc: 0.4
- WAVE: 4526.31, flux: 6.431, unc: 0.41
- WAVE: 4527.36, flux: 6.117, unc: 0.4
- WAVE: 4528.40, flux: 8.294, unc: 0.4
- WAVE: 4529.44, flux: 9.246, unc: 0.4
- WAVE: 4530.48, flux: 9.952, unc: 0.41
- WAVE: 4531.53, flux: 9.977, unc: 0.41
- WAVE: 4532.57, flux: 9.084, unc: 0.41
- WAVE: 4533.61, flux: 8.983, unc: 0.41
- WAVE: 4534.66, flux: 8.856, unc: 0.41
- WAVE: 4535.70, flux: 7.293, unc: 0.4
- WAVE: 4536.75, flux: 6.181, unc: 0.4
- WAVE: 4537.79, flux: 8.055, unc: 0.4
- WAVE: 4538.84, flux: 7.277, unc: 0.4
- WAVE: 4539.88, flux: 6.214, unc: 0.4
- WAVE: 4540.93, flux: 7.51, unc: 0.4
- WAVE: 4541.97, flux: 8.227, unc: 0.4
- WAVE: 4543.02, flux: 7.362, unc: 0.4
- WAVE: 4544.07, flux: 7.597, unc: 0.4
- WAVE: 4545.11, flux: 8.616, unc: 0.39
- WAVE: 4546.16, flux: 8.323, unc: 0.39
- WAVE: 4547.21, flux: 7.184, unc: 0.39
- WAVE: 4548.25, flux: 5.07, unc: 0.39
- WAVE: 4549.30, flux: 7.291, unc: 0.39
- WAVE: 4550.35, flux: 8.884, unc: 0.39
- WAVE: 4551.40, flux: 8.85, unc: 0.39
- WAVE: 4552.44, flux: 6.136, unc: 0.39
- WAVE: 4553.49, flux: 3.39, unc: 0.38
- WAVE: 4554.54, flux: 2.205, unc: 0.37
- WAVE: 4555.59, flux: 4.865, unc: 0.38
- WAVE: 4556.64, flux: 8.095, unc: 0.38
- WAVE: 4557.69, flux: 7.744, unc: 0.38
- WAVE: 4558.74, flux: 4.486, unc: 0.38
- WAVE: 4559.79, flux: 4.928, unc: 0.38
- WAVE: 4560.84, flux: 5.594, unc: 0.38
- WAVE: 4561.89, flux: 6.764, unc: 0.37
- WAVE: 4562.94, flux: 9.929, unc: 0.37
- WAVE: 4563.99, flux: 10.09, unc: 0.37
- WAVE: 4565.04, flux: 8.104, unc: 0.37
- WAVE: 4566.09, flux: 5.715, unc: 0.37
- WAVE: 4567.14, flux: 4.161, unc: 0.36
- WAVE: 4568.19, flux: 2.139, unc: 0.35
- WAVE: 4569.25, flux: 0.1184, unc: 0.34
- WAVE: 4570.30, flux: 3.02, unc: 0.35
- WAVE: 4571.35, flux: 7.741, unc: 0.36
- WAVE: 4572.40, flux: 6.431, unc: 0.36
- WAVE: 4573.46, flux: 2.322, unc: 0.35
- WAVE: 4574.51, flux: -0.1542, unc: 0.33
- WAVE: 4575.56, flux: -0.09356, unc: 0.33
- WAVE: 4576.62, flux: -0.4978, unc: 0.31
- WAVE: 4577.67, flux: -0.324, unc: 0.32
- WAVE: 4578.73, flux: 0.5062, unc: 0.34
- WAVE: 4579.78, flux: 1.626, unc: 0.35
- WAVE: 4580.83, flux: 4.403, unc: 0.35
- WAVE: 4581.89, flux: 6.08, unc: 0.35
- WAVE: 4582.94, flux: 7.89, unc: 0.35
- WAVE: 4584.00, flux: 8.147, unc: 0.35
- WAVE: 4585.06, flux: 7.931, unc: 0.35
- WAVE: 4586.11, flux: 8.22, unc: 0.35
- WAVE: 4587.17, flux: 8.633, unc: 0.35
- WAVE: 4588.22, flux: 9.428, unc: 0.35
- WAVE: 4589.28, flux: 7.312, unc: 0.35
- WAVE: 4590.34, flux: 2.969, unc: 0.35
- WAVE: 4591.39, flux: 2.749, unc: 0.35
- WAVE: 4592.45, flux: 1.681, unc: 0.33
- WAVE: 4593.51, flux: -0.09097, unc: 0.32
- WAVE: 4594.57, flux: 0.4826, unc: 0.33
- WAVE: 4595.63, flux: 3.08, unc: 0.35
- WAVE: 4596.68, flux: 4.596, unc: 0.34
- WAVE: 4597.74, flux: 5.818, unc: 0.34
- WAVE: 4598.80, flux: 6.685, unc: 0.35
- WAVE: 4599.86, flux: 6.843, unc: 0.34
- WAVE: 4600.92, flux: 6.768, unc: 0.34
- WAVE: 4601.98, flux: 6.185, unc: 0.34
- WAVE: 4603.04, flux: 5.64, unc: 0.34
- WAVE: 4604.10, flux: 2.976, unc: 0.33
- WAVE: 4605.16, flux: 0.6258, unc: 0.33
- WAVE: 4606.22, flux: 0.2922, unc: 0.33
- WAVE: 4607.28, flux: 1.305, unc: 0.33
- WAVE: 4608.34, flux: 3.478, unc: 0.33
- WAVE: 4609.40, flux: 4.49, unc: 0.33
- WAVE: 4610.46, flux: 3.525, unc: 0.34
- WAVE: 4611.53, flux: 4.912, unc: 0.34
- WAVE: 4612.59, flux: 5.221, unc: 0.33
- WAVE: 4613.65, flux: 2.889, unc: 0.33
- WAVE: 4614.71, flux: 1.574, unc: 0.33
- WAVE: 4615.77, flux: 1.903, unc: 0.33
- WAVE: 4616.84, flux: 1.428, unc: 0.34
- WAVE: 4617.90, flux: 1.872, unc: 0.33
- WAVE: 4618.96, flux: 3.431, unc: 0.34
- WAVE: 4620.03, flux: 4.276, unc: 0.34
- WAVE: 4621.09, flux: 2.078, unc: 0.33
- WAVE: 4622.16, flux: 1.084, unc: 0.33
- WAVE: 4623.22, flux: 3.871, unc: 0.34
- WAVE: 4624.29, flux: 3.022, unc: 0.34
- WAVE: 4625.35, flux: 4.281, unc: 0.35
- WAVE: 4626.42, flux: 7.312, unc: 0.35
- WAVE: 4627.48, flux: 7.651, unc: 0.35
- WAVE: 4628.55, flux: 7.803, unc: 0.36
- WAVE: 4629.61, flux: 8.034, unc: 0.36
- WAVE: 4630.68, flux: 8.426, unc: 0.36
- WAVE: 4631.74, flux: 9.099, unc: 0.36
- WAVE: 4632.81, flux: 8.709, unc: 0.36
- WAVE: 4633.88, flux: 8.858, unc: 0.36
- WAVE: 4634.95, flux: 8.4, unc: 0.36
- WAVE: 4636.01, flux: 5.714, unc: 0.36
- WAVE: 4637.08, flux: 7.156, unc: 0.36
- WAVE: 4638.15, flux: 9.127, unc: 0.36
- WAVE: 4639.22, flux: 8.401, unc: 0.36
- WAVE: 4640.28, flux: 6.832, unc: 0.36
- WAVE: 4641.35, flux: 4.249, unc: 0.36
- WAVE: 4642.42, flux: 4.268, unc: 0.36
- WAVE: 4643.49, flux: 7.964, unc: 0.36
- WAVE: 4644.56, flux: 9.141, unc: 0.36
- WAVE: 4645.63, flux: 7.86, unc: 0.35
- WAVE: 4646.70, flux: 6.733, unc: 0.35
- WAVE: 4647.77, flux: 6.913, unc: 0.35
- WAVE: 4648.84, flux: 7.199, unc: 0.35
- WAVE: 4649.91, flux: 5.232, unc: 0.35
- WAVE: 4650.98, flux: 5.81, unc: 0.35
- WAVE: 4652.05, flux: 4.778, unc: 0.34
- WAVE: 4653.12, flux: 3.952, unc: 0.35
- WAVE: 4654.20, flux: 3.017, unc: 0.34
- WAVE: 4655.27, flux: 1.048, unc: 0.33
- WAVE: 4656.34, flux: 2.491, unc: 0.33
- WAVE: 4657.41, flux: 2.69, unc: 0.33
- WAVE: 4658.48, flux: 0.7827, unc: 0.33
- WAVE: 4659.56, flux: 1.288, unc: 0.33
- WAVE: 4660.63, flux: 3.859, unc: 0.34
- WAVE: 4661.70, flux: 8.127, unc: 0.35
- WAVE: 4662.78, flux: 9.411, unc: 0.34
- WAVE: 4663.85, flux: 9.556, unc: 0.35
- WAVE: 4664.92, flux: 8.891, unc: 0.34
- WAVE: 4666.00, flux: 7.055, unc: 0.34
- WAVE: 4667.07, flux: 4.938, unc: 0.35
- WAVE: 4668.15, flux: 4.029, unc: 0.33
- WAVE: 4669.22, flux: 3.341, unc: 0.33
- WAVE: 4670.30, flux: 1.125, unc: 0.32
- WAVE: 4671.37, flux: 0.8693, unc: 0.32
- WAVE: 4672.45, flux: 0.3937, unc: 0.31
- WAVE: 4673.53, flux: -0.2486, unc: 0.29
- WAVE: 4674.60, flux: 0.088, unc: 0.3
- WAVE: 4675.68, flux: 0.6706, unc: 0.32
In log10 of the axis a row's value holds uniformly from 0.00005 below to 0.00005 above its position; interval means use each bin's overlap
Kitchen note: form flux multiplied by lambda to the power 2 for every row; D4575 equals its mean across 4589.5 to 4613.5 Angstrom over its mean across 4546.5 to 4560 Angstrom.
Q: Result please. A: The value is 0.61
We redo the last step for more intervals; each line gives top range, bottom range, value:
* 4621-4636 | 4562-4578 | 1.64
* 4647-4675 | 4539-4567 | 0.63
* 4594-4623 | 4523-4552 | 0.45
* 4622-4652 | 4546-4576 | 1.28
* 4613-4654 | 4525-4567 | 0.81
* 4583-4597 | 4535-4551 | 0.70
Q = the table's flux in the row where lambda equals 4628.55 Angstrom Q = 7.803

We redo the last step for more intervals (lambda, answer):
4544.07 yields 7.597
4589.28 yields 7.312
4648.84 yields 7.199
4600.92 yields 6.768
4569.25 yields 0.1184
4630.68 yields 8.426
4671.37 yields 0.8693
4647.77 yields 6.913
